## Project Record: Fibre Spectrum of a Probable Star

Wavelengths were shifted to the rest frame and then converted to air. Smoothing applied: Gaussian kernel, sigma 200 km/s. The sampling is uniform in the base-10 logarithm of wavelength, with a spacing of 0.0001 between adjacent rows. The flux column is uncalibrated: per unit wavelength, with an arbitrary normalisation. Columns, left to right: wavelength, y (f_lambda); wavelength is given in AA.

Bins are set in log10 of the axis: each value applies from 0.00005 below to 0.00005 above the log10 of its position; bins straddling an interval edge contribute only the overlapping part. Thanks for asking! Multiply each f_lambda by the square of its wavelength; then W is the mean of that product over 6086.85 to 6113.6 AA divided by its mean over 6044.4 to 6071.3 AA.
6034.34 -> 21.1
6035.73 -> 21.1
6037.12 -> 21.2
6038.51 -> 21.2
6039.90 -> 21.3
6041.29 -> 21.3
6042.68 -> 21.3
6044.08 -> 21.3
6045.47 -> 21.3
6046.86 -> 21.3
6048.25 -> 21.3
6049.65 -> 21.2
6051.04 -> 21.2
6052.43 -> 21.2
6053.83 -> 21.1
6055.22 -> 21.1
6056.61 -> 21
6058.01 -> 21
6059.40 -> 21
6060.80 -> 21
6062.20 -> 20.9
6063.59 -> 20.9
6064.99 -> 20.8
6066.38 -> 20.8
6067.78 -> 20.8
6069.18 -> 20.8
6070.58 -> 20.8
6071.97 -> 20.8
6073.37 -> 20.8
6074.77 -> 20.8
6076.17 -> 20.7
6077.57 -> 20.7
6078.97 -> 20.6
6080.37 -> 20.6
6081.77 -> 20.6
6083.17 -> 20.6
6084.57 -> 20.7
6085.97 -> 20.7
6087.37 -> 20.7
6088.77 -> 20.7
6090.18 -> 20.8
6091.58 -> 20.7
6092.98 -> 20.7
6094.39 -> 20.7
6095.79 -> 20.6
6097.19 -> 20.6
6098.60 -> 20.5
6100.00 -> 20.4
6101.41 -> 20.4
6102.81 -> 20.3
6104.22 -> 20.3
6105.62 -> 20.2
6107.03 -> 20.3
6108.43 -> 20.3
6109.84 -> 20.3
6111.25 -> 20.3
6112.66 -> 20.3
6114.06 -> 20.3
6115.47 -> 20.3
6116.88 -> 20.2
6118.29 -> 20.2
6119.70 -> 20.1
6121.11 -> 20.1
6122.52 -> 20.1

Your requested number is 0.99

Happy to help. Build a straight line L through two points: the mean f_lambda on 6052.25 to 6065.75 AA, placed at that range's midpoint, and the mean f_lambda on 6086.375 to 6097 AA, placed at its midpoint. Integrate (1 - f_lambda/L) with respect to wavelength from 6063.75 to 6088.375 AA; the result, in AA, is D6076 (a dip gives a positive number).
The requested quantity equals 0.1 AA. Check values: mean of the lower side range 21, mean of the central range 20.7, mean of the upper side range 20.7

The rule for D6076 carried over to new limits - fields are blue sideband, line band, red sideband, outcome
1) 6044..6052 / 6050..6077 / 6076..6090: 0.10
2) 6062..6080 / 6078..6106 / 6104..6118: -0.08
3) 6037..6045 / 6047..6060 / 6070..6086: -0.03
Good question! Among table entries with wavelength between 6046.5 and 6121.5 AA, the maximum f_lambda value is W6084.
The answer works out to 21.3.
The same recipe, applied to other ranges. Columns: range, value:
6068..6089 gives 20.8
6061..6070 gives 20.9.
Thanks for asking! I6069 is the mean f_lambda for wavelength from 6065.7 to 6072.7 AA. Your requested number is 20.8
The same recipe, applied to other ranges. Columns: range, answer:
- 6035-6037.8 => 21.1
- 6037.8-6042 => 21.3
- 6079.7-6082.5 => 20.6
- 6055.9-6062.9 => 21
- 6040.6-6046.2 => 21.3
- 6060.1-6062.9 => 20.9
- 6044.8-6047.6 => 21.3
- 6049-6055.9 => 21.2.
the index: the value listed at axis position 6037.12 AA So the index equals 21.2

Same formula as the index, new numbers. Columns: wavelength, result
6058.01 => 21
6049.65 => 21.2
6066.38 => 20.8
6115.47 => 20.3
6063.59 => 20.9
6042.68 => 21.3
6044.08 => 21.3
